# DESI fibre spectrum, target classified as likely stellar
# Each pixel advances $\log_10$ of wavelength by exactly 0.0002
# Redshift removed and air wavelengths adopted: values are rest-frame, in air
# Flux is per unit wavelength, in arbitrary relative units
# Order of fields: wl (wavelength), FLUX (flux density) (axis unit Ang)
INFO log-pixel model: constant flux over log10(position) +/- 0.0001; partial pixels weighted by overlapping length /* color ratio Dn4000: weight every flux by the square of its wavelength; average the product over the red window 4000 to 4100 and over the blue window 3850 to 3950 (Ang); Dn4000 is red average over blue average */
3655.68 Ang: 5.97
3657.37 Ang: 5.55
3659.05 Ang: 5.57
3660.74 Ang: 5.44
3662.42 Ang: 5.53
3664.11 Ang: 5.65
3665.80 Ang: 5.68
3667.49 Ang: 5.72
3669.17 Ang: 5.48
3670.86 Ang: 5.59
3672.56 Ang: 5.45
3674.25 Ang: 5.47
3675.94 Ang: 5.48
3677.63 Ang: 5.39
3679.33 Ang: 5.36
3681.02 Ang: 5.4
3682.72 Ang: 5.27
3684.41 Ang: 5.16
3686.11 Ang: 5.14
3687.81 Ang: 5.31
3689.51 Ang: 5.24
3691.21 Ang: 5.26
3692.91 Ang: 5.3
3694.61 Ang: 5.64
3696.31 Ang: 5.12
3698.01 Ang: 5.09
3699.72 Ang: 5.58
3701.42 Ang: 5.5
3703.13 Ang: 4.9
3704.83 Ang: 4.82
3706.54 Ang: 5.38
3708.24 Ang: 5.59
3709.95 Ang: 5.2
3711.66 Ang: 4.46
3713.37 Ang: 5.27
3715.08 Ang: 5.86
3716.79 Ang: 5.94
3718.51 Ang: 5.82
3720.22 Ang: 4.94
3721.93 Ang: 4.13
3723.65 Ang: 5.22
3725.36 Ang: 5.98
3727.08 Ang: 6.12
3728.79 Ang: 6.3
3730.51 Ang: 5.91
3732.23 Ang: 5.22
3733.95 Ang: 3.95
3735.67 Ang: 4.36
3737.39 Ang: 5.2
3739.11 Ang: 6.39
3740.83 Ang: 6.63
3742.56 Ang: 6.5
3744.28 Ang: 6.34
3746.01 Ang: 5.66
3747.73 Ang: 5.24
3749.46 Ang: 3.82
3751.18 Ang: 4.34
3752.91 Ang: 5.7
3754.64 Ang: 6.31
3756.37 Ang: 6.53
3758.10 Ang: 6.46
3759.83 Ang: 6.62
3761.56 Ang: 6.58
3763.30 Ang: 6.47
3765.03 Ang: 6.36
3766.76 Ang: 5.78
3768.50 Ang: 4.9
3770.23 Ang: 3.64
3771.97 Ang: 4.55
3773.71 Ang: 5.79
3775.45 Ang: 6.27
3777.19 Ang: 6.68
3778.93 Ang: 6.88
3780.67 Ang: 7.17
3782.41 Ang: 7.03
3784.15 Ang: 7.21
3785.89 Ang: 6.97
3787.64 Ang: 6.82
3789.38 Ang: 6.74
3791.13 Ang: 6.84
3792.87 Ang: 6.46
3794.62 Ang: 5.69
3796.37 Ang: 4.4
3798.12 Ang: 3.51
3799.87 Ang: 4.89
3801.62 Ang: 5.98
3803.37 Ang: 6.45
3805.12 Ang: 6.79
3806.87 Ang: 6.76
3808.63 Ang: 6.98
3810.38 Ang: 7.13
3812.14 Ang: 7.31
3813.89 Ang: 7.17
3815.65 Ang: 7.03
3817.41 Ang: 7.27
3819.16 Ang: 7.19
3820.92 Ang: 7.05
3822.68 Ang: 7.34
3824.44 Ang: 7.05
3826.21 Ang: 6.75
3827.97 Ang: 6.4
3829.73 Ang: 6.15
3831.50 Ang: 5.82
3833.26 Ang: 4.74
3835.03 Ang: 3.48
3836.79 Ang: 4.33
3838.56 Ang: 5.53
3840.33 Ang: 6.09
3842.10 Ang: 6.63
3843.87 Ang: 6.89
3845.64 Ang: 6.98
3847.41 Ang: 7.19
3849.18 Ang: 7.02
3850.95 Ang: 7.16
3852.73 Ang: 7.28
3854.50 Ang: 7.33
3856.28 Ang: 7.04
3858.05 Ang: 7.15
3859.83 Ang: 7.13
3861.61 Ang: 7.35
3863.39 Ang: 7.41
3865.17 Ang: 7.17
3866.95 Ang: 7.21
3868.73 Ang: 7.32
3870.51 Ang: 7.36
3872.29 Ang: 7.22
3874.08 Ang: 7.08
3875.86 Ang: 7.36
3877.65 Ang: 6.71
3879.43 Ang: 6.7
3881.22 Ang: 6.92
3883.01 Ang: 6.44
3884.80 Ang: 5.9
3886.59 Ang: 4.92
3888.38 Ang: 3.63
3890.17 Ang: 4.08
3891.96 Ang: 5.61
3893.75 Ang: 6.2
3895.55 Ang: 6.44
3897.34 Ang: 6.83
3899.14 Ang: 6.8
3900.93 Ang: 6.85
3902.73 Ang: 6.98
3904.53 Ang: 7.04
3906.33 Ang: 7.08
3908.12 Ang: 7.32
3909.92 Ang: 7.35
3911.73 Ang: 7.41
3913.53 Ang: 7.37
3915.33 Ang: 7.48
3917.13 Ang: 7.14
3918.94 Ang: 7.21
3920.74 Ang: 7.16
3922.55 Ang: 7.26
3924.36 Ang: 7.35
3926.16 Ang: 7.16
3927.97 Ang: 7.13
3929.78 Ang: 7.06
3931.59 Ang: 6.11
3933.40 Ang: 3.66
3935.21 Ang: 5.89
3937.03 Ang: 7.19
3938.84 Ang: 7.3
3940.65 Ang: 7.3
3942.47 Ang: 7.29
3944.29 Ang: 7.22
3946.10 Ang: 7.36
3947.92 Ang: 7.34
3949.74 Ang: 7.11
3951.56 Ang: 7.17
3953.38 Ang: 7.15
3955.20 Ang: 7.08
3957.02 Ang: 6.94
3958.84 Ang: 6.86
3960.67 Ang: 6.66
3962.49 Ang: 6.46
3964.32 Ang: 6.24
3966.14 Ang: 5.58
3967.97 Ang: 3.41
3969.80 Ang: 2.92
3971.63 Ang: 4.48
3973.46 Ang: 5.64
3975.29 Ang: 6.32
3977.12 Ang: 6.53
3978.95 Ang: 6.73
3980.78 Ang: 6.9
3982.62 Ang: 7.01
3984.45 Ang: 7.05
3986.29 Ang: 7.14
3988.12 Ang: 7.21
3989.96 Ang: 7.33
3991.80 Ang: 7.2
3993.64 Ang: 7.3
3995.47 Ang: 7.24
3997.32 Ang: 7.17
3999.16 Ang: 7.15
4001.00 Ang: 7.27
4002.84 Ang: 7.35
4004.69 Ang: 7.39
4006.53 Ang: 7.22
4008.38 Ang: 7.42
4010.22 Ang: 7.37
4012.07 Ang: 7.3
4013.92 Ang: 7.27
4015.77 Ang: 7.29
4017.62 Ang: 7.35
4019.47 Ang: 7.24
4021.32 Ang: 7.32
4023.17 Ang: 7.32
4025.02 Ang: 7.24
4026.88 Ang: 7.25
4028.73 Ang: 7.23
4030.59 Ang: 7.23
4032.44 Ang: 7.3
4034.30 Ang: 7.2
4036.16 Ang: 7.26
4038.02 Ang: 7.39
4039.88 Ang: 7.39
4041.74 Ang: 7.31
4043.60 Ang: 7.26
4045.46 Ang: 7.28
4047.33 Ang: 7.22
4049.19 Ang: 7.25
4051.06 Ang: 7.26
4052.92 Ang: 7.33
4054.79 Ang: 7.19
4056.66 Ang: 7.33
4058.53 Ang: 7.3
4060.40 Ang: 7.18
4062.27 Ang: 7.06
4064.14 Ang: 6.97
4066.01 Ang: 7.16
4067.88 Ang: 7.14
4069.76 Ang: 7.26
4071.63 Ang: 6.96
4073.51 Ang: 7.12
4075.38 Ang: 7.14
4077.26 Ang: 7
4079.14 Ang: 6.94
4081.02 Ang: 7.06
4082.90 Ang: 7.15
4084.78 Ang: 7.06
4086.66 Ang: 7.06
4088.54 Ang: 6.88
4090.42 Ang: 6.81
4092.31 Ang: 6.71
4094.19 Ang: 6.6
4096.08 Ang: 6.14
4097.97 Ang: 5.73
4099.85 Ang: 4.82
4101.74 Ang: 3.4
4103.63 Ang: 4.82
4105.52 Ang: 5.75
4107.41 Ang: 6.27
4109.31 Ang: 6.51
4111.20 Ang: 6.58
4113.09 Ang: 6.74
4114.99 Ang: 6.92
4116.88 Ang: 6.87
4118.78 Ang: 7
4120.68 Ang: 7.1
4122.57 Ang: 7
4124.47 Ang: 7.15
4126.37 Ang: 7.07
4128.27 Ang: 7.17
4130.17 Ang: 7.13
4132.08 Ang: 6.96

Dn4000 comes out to 1.1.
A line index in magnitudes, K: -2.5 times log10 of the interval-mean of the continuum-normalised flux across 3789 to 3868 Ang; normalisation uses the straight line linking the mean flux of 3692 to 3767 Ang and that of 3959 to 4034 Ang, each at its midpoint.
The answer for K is -0.08 mag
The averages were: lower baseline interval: 5.56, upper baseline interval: 6.78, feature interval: 6.5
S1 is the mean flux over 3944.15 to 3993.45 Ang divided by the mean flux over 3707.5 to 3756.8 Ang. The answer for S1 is 1.19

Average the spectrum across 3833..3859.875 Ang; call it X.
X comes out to 6.39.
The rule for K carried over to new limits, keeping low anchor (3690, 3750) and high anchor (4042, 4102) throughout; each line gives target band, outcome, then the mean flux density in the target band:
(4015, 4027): -0.10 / 7.29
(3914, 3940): -0.09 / 6.81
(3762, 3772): 0.04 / 5.4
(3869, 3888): -0.09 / 6.6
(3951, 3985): 0.05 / 6.14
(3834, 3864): -0.11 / 6.57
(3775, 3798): -0.14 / 6.46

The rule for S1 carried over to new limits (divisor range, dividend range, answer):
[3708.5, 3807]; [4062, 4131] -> 1.15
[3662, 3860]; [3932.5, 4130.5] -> 1.15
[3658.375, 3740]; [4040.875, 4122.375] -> 1.26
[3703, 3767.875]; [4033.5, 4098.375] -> 1.26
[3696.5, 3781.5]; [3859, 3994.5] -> 1.19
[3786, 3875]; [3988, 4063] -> 1.11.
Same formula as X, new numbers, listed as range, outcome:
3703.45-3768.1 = 5.6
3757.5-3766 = 6.49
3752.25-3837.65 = 6.21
